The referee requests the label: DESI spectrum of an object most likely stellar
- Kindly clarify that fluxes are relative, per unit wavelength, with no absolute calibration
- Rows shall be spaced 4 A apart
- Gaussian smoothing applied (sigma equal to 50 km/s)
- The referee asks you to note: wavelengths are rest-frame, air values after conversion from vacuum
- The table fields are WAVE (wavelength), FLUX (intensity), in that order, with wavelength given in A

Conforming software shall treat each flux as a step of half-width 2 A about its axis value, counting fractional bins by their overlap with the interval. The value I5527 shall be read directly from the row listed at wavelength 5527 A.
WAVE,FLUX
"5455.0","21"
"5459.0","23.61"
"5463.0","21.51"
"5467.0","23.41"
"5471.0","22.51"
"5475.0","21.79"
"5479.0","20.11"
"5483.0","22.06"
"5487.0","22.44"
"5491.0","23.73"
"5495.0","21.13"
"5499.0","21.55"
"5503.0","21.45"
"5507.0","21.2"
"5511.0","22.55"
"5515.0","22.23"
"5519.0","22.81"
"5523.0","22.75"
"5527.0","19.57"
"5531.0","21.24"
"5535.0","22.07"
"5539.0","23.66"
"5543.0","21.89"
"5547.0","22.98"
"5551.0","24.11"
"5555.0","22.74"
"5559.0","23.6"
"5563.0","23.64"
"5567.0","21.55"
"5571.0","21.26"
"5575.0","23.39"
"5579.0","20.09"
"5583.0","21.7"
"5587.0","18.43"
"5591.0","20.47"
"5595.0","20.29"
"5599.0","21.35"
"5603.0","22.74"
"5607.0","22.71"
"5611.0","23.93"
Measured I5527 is 19.57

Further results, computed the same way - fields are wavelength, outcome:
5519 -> 22.81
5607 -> 22.71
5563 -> 23.64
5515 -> 22.23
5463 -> 21.51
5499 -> 21.55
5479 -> 20.11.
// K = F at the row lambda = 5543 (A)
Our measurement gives 21.89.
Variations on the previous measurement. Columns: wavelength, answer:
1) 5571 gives 21.26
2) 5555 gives 22.74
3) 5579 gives 20.09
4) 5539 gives 23.66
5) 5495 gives 21.13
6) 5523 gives 22.75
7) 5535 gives 22.07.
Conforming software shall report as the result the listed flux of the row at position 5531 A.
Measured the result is 21.24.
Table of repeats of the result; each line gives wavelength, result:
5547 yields 22.98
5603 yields 22.74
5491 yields 23.73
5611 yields 23.93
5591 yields 20.47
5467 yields 23.41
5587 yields 18.43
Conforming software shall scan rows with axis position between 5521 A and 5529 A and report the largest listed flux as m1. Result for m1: 22.75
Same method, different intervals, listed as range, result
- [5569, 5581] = 23.39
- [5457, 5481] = 23.61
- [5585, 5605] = 22.74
